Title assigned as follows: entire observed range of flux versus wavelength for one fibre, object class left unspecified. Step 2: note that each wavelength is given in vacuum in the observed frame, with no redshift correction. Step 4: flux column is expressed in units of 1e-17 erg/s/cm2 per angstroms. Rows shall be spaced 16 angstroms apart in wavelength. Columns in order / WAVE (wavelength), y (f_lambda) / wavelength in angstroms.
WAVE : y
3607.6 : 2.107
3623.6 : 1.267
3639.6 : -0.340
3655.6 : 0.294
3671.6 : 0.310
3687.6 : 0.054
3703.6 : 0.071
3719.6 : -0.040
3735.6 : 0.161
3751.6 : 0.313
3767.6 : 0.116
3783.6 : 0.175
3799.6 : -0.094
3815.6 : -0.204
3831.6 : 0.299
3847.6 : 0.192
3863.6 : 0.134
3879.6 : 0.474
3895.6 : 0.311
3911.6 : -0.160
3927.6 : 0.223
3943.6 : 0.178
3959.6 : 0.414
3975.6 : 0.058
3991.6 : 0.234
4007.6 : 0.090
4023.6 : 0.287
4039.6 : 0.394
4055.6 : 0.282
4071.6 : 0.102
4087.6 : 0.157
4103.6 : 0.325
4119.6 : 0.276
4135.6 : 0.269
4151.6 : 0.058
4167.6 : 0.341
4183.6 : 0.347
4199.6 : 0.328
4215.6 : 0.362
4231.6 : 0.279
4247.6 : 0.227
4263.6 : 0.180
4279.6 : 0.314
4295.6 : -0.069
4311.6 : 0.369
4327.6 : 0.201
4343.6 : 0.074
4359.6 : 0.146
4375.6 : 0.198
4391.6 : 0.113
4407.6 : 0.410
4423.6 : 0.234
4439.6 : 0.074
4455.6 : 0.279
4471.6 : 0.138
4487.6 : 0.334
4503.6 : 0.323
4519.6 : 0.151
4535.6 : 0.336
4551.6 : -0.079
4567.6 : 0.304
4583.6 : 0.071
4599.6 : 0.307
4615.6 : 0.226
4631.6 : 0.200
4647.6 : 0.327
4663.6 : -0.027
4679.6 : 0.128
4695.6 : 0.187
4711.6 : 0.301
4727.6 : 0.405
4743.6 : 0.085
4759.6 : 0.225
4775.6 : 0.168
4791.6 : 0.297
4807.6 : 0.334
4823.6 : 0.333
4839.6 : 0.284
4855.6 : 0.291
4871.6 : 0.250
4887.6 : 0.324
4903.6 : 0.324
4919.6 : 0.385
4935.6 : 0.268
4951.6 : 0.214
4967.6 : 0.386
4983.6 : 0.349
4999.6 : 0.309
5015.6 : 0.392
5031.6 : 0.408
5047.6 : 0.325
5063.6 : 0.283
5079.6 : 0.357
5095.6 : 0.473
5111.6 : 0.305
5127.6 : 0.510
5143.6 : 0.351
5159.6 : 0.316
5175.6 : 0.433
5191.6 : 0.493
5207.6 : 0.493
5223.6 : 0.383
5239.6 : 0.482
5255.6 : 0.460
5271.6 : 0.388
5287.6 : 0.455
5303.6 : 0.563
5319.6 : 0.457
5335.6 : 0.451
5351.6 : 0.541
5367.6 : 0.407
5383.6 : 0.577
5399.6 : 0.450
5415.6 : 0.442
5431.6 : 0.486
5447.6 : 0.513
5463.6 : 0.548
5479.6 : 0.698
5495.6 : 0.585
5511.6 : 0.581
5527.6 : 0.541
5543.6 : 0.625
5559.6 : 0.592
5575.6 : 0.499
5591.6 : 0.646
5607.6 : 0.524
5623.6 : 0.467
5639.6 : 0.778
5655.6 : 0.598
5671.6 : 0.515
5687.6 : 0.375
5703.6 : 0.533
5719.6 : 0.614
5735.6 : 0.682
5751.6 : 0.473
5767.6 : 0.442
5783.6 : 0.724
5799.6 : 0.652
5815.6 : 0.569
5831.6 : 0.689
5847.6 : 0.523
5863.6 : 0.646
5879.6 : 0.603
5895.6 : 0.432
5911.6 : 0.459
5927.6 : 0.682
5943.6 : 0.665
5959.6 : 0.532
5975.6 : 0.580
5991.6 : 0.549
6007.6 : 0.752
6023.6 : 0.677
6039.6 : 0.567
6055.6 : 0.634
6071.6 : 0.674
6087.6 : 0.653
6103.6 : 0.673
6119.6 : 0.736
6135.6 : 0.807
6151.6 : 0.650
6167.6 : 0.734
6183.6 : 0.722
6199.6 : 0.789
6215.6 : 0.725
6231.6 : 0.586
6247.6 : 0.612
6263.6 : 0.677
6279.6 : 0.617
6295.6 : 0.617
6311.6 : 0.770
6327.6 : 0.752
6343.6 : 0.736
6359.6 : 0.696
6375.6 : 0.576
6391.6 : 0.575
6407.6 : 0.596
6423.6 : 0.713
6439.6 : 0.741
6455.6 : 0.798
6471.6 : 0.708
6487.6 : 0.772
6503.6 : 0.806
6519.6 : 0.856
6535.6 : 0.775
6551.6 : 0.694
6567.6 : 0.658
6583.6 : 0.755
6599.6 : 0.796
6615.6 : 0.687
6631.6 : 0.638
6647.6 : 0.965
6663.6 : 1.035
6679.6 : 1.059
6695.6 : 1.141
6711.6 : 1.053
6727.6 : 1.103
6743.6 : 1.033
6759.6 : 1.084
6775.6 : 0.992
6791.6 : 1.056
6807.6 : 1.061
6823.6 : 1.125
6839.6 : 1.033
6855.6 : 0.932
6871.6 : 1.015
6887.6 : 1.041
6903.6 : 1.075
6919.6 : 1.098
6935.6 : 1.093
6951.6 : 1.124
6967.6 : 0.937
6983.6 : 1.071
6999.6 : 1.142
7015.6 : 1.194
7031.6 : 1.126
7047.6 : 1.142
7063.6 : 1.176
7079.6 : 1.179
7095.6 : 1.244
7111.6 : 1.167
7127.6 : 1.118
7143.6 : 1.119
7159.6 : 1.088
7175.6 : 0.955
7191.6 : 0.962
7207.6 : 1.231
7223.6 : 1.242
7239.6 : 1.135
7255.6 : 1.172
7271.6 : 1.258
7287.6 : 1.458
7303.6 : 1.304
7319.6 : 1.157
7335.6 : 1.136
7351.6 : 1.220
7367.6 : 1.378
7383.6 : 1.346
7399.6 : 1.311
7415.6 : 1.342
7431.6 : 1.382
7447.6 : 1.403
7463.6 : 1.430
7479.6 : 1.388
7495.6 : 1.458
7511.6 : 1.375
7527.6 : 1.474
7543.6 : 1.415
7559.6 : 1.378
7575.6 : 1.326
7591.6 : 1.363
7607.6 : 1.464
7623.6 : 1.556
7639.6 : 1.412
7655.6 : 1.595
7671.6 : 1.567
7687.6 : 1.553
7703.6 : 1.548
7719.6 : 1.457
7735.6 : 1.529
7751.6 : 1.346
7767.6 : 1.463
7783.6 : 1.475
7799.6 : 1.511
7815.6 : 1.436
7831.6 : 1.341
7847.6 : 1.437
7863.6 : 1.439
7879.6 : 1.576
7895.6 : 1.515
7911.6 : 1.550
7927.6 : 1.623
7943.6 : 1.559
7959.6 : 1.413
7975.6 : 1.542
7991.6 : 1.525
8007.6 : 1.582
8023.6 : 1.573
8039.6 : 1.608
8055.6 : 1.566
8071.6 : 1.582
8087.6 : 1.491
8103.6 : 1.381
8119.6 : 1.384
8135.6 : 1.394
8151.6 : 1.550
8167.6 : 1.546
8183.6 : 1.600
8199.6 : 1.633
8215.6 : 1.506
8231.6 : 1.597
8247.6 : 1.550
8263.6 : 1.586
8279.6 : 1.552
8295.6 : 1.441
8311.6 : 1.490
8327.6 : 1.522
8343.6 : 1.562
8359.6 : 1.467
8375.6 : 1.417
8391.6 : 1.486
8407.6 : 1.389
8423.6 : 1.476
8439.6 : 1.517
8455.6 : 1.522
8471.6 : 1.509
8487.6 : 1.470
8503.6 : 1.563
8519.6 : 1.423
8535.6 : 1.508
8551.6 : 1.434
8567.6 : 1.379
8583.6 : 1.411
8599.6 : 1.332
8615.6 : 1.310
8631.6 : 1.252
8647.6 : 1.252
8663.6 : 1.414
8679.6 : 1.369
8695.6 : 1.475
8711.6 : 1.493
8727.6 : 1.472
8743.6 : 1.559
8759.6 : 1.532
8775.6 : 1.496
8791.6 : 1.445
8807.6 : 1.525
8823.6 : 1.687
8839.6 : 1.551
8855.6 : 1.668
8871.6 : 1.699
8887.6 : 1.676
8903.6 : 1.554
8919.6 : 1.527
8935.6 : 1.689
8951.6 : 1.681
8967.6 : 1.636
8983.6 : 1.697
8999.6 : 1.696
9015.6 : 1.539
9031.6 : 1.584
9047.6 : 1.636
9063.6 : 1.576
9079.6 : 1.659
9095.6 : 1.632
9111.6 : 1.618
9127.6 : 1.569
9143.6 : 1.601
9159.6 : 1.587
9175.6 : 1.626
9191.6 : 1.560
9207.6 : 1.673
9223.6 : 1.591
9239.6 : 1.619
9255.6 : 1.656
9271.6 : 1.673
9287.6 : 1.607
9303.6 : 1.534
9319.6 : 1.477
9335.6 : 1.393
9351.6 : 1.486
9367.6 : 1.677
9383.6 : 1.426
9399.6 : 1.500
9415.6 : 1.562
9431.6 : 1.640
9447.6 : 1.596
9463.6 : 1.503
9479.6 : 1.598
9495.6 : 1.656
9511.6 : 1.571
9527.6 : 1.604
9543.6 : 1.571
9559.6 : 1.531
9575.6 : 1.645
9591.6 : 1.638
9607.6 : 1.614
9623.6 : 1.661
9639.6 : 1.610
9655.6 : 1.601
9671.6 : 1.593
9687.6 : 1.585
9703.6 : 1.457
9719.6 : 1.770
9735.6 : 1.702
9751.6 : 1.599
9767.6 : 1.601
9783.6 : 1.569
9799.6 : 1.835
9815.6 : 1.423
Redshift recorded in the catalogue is 0.669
